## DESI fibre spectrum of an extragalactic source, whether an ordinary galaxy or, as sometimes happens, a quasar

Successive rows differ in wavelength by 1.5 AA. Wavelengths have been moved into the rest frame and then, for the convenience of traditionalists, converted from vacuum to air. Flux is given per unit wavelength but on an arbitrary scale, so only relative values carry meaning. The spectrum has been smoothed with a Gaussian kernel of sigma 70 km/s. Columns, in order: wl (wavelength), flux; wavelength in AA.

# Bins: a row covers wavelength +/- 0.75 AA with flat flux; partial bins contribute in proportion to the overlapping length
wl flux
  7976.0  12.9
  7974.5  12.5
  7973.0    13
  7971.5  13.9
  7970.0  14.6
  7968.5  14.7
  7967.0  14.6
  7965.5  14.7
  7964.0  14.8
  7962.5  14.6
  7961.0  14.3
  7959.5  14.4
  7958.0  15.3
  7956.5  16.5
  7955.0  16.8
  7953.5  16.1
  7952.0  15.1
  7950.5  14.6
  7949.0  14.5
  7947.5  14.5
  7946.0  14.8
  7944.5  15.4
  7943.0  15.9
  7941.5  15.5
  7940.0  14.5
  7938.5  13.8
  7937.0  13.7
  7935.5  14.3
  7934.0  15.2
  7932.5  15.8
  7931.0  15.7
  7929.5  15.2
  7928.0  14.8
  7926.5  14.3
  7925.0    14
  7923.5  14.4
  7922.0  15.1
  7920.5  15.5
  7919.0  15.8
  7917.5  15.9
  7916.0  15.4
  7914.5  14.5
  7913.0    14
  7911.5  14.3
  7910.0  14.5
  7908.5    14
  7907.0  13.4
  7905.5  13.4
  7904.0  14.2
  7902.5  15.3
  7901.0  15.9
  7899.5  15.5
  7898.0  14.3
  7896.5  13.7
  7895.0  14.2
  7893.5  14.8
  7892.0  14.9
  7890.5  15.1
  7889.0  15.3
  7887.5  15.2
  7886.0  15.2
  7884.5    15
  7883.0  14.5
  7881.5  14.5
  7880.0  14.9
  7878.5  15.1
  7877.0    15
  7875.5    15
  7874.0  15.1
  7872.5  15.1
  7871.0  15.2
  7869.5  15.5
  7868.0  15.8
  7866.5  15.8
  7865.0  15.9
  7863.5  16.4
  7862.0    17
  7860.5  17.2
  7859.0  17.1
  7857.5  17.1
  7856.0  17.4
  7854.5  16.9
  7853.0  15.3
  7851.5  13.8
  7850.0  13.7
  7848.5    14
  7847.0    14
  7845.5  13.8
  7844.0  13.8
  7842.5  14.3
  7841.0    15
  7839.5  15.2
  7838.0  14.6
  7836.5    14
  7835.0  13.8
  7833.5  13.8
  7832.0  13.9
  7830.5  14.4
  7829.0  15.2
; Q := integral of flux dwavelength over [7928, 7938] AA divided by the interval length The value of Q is 14.9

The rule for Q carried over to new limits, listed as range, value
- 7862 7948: 14.9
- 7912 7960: 15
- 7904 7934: 14.7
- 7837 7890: 15.3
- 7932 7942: 14.6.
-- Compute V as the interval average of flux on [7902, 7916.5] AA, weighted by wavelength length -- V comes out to 14.3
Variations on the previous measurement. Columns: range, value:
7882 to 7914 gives 14.6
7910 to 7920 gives 15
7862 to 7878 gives 15.5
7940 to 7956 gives 15.3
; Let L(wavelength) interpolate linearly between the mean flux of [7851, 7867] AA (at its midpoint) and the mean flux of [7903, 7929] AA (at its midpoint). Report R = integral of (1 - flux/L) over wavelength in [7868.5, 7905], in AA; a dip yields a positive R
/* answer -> 1.35 AA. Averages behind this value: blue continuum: 16.4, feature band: 14.9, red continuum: 14.6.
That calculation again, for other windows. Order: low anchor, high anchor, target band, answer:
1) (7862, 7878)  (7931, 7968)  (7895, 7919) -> 1.1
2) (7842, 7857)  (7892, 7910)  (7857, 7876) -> -1.8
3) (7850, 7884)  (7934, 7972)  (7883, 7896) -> 0.5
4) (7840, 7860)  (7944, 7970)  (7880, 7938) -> 1.2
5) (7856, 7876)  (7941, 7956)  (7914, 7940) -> 1.1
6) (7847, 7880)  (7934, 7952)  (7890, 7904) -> 0.4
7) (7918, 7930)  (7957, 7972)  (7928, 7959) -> -0.8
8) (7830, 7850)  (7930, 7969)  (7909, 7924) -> -0.2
